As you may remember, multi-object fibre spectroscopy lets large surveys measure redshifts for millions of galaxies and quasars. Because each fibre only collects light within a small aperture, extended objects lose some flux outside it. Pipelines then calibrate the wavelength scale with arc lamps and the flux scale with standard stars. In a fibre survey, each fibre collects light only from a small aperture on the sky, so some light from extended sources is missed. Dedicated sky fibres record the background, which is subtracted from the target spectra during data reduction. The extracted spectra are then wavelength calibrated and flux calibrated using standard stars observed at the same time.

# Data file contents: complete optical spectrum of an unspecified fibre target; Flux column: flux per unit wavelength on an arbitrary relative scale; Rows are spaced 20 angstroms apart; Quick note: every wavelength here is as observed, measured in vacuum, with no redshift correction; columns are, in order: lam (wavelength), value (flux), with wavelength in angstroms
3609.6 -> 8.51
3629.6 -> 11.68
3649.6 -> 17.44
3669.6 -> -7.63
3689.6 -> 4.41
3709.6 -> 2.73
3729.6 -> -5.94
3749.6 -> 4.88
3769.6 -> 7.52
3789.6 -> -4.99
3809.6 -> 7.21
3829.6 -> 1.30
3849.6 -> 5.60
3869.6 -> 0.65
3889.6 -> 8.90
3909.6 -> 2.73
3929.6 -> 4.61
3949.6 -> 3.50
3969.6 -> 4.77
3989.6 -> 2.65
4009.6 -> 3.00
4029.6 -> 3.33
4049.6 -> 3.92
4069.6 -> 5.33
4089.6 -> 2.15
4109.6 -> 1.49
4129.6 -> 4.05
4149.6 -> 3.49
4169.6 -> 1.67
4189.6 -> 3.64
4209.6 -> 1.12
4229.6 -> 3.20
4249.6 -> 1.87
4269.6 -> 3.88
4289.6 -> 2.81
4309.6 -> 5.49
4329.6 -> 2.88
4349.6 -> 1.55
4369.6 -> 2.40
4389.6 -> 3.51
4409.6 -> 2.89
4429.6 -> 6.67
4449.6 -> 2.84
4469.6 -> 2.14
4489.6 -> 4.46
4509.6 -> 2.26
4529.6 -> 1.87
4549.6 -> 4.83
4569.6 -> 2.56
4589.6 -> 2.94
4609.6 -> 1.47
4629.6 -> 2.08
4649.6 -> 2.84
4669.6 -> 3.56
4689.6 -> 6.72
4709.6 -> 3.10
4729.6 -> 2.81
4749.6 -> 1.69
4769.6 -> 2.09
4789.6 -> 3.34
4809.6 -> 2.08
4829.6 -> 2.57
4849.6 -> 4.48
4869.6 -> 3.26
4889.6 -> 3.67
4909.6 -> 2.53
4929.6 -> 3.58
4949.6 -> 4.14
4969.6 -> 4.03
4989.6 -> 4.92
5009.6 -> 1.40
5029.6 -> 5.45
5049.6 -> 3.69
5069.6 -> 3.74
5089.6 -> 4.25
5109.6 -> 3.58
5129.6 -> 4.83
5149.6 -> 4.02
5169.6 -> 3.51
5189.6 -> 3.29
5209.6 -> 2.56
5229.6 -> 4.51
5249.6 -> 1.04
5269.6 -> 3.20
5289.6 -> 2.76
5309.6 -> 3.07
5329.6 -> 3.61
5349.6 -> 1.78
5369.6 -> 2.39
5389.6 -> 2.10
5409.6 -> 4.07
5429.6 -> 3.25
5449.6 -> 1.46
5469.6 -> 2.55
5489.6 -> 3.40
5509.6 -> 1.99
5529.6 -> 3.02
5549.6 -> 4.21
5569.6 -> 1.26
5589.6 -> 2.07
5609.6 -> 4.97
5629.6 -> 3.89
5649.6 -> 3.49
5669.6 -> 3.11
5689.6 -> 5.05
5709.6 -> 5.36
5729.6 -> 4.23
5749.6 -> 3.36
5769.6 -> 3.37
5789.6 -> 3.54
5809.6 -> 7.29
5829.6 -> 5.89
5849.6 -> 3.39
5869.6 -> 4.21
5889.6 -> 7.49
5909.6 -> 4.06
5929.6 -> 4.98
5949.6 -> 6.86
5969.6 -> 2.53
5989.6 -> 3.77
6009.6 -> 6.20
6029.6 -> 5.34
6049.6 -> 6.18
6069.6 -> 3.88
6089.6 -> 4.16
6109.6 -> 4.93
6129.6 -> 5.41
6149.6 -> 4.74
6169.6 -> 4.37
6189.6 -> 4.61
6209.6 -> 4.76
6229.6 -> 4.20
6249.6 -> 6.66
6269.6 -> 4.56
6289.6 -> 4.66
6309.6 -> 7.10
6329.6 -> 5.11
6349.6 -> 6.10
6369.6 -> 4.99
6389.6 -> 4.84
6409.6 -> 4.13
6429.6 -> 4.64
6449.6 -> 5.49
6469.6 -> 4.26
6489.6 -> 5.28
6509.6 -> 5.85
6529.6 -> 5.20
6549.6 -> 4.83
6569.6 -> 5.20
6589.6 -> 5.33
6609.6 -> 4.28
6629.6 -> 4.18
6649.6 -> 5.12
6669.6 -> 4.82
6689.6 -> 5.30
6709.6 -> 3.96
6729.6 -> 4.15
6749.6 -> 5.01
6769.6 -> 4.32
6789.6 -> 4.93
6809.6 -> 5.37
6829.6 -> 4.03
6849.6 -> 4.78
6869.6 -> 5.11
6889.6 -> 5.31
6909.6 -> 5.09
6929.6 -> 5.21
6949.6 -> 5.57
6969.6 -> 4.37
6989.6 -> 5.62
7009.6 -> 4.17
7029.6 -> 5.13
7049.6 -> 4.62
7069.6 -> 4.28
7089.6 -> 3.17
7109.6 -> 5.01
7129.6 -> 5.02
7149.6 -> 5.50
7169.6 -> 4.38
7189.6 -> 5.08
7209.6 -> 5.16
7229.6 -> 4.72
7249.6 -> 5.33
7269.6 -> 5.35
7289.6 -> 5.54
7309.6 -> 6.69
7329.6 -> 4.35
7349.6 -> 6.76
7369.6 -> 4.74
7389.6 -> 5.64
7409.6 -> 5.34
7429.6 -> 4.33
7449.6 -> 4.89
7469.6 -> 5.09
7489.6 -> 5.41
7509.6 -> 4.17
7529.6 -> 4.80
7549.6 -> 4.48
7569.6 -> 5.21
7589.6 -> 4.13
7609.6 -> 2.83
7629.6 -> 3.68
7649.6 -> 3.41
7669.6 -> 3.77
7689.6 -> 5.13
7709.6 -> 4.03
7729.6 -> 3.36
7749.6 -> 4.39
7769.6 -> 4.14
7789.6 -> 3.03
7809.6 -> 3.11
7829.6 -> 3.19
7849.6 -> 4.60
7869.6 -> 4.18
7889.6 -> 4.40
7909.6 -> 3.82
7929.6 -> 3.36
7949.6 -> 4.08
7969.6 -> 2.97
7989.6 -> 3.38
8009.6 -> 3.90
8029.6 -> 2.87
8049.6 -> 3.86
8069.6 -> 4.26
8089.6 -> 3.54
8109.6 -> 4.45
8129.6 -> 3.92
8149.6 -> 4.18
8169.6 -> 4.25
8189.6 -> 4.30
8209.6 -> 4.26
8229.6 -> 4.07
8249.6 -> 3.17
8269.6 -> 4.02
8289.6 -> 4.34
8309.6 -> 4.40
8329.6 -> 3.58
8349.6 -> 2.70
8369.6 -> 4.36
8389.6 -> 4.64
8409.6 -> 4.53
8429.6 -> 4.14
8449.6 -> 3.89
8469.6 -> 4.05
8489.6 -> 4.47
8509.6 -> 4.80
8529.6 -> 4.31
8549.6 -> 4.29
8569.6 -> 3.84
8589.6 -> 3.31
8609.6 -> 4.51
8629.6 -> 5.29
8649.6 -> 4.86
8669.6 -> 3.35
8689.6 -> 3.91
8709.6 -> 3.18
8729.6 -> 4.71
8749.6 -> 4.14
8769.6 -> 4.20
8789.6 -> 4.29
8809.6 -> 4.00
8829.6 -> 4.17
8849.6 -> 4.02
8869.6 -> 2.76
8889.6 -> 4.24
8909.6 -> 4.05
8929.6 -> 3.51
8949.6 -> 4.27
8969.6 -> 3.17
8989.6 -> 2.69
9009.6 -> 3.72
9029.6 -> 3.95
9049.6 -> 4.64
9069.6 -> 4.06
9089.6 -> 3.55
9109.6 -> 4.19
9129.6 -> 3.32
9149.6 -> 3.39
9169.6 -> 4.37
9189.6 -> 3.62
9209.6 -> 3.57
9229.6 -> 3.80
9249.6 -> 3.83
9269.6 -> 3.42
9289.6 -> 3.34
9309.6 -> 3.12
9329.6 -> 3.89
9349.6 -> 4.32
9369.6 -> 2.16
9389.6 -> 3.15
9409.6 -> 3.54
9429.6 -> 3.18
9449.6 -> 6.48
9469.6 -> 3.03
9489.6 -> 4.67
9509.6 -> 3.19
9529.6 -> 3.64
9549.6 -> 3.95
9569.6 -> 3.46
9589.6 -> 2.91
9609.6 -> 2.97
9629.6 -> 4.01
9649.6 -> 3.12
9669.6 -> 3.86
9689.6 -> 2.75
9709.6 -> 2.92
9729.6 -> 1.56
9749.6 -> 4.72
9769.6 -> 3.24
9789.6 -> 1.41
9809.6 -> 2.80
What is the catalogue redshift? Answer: 0.50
